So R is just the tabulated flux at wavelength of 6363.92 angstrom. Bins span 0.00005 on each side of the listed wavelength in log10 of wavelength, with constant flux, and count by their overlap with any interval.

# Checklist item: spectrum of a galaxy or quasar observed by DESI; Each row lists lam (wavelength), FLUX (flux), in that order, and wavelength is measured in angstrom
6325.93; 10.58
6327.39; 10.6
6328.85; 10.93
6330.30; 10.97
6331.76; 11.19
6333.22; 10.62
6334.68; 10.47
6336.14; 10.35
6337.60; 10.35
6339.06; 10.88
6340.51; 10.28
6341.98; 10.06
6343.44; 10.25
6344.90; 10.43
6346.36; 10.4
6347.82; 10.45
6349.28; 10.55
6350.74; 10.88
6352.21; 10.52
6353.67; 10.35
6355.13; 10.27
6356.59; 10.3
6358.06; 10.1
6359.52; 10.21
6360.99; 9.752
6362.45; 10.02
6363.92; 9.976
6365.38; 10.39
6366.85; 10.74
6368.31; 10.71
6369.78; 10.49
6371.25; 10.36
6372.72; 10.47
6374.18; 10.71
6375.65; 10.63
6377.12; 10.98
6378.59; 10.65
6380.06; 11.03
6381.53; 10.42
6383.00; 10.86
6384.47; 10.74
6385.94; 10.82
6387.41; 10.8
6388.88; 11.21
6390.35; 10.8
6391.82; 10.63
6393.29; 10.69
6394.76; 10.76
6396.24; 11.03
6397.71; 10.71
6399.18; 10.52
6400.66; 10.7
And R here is 9.976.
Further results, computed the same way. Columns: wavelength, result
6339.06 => 10.88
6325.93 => 10.58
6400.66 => 10.7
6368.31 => 10.71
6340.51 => 10.28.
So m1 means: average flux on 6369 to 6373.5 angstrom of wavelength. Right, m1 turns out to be 10.4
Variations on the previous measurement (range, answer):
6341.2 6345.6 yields 10.2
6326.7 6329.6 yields 10.8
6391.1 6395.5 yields 10.7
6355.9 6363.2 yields 10.1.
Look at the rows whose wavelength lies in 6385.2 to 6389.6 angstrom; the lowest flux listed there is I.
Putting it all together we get 10.8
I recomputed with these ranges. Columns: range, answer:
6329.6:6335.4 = 10.47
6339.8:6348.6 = 10.06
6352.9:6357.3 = 10.27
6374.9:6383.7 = 10.42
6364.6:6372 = 10.36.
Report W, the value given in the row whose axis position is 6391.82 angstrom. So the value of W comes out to 10.63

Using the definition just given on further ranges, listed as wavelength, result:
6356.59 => 10.3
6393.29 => 10.69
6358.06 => 10.1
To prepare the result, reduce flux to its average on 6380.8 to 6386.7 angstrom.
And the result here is 10.7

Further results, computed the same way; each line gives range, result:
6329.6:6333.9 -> 10.9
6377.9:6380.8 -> 10.8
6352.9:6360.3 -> 10.2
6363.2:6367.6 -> 10.4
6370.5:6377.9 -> 10.6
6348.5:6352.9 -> 10.6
